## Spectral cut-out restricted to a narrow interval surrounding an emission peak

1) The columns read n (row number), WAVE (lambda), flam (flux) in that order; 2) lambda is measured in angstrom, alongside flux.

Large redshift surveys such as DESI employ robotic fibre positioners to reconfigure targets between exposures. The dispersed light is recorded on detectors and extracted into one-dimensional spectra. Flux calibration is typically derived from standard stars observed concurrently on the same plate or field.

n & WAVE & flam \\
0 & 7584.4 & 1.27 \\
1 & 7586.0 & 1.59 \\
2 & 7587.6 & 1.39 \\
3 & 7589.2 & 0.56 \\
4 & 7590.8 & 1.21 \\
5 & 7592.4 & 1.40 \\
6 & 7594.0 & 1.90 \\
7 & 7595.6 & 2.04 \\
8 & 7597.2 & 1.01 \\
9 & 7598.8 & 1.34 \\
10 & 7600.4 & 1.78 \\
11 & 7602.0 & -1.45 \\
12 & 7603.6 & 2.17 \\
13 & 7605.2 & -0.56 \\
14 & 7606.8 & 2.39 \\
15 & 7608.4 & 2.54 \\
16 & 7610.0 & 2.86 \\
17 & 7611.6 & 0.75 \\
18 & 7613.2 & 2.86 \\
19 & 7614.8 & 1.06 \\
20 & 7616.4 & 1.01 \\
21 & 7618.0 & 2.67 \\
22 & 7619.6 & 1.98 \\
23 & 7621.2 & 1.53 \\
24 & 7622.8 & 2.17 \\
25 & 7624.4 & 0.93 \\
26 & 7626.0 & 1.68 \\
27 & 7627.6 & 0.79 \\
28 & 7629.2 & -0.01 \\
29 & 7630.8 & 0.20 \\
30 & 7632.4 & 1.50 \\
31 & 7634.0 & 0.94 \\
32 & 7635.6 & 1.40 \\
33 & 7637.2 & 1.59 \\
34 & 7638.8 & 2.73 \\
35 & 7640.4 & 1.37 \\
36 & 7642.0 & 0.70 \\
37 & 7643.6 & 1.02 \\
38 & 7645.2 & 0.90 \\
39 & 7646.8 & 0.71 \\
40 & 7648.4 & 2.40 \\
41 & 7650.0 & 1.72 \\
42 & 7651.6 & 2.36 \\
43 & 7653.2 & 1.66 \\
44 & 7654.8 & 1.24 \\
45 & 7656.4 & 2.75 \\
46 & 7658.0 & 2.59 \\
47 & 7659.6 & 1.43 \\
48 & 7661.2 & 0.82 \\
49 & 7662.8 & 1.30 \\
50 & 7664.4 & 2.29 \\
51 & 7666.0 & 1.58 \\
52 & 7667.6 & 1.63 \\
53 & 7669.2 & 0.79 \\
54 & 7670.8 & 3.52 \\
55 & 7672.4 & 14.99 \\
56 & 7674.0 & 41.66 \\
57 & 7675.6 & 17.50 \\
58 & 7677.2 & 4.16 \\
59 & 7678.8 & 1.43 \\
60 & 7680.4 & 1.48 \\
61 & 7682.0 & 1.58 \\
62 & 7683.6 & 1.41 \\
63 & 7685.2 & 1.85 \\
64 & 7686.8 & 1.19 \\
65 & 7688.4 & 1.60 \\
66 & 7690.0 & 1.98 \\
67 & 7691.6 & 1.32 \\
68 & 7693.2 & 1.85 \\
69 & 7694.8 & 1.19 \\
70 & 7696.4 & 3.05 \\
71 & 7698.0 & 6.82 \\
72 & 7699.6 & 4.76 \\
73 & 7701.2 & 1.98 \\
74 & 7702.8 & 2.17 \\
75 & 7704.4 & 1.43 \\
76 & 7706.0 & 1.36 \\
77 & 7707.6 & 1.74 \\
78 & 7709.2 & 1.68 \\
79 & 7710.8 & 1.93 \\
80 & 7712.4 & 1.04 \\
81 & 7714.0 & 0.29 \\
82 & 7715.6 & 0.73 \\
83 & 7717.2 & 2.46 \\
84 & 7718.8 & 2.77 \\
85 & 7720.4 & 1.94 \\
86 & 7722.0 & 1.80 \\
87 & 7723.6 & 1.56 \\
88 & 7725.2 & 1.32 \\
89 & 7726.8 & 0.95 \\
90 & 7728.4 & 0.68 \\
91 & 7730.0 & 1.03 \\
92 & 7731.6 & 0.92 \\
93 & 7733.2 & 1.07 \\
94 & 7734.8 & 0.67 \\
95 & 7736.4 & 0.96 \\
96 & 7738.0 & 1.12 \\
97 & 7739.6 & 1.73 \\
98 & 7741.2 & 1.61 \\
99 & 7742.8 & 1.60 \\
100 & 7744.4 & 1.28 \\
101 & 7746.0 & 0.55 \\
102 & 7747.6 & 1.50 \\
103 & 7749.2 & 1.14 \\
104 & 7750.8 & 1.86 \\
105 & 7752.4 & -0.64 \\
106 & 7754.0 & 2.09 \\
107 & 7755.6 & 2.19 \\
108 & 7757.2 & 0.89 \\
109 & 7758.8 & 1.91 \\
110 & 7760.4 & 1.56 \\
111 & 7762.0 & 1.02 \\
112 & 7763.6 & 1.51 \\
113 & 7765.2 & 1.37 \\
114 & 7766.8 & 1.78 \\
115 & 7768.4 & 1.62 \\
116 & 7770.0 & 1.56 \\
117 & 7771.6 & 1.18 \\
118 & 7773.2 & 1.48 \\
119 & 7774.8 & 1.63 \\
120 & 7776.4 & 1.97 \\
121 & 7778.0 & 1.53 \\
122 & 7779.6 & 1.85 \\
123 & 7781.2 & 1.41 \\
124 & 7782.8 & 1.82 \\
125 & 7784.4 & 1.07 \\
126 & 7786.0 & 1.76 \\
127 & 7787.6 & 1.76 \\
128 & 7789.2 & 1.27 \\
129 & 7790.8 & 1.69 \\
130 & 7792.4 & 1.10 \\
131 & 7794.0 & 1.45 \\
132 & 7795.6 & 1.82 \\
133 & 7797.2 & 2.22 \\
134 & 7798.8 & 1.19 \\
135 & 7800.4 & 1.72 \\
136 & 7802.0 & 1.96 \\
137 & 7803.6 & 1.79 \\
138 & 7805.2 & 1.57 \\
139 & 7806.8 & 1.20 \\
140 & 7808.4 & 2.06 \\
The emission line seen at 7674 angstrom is Halpha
